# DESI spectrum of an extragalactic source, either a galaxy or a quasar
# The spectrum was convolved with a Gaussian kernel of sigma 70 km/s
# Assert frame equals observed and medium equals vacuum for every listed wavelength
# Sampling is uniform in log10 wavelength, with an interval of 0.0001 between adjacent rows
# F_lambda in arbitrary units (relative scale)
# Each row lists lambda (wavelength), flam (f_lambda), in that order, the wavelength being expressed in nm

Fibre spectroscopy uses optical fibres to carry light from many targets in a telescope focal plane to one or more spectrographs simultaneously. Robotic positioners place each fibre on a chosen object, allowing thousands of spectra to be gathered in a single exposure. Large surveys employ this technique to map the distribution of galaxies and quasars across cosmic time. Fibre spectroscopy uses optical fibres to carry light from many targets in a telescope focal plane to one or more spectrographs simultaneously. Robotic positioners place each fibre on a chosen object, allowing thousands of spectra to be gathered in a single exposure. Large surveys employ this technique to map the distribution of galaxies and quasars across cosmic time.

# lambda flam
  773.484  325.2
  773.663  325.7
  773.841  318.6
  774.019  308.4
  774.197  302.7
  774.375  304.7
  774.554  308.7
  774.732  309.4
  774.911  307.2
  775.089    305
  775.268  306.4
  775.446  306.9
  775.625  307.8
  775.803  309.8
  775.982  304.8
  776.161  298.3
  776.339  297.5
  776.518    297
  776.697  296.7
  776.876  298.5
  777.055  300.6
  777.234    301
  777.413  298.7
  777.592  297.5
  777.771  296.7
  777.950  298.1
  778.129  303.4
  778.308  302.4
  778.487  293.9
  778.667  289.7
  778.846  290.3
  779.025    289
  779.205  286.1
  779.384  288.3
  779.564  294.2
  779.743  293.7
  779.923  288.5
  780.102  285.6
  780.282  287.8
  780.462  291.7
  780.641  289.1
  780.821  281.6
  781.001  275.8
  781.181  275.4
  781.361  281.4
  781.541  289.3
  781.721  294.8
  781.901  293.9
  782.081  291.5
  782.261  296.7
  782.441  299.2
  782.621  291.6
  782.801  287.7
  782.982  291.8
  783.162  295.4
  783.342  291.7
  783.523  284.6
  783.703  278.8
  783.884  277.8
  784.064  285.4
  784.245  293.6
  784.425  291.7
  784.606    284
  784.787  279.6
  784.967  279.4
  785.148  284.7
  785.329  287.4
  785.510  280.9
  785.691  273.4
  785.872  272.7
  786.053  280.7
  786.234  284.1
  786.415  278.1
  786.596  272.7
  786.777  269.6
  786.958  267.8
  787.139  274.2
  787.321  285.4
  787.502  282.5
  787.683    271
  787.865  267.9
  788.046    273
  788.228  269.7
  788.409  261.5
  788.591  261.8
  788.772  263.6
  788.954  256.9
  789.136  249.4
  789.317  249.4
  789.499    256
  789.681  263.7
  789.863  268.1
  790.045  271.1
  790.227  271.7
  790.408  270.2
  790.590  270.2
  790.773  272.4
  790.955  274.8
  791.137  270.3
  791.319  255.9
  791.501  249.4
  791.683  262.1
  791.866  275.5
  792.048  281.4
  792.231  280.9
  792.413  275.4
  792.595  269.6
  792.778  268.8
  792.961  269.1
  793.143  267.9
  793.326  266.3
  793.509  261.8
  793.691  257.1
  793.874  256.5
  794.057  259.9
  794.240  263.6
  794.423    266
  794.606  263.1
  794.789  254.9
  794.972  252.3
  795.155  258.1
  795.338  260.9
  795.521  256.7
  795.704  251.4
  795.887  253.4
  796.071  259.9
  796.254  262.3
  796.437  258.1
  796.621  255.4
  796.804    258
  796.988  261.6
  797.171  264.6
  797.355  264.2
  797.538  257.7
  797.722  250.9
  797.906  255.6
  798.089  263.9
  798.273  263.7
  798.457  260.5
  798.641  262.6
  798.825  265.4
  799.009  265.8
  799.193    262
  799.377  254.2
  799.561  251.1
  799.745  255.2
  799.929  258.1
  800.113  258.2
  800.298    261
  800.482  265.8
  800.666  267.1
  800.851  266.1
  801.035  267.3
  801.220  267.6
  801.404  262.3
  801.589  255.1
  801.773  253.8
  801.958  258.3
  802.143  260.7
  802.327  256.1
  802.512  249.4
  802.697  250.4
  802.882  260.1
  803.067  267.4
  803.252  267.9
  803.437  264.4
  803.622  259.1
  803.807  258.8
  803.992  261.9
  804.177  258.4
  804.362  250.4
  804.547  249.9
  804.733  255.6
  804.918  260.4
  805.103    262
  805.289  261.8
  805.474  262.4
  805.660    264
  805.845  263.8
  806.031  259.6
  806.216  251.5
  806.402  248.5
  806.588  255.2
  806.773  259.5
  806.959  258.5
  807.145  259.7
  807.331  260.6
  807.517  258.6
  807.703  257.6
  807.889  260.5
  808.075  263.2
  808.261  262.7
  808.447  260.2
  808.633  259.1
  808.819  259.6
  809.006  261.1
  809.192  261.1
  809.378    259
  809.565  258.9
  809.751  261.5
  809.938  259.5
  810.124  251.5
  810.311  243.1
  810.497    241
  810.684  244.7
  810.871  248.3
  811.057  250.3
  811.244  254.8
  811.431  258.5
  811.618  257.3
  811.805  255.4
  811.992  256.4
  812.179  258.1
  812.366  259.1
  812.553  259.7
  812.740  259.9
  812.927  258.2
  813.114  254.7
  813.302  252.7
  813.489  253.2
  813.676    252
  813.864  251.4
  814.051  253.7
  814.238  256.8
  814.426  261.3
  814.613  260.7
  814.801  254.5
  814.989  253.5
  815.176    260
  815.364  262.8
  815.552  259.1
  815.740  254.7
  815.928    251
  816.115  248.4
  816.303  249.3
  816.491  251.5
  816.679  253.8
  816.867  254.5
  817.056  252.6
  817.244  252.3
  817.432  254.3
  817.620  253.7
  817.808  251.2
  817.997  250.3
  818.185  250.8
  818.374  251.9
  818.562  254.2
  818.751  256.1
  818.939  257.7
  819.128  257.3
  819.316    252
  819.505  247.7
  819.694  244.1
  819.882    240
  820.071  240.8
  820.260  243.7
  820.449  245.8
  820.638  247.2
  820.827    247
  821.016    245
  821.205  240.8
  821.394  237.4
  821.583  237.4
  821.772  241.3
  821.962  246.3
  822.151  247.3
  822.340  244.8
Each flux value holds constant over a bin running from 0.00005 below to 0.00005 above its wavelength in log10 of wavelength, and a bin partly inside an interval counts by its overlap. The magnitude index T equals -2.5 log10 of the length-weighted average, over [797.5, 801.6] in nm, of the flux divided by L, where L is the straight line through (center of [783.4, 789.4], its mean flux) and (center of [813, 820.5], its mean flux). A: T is 0.02 mag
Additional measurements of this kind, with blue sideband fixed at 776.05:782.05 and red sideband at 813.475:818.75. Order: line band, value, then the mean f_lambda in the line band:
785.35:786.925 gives 0.032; 277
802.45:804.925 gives 0.036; 258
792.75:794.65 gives 0.055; 263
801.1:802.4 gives 0.039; 259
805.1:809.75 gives 0.015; 260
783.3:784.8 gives 0.008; 285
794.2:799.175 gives 0.059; 260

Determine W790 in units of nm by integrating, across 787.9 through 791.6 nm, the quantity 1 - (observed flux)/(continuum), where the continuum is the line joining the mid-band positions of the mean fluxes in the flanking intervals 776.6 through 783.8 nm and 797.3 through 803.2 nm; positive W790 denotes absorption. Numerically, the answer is 0.17 nm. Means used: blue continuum 292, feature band 264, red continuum 260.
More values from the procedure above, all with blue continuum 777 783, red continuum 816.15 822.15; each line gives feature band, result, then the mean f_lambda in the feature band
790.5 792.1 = 0.07 nm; 268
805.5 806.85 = 0.03 nm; 258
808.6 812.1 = 0.05 nm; 255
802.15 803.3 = 0.04 nm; 258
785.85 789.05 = 0.13 nm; 272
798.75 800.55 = 0.07 nm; 260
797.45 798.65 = 0.06 nm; 259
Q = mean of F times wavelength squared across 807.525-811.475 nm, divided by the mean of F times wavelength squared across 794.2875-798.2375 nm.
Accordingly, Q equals 1.02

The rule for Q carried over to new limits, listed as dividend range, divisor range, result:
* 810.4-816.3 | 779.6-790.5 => 0.98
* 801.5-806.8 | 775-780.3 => 0.93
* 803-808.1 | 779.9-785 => 0.96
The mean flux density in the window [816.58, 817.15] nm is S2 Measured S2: 253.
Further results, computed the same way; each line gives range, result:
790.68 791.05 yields 273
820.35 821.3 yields 245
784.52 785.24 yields 282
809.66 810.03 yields 260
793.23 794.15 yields 260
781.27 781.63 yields 285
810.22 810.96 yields 244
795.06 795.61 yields 259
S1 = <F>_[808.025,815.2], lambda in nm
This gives 256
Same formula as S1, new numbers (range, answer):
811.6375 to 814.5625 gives 256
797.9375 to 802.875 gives 260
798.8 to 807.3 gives 259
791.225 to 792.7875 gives 269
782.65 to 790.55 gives 275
